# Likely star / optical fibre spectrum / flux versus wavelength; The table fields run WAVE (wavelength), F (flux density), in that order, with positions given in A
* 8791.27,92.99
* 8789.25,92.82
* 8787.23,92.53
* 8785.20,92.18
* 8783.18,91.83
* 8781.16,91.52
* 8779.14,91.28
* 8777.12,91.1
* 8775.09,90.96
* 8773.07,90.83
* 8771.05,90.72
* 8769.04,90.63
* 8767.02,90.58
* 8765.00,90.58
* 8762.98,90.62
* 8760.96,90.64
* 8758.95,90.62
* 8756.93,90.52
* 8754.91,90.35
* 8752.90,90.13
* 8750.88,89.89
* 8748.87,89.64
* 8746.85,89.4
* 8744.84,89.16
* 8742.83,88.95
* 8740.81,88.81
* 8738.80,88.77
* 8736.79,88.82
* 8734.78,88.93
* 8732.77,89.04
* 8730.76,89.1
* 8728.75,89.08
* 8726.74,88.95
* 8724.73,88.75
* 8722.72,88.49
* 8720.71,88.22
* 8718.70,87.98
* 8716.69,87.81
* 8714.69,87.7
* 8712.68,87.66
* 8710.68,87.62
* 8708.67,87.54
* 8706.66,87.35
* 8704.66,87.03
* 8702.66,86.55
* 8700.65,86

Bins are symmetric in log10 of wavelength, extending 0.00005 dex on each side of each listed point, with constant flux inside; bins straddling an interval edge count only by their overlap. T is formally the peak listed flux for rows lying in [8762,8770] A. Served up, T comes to 90.63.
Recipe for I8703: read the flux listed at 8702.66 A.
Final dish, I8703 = 86.55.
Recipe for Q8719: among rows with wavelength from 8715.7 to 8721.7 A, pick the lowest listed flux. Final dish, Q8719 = 87.81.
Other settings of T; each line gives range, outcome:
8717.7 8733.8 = 89.1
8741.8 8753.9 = 90.13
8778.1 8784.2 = 91.83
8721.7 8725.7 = 88.75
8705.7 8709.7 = 87.54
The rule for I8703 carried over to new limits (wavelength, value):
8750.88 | 89.89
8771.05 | 90.72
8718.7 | 87.98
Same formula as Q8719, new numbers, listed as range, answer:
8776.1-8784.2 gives 91.1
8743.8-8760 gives 89.16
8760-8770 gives 90.58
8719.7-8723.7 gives 88.22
